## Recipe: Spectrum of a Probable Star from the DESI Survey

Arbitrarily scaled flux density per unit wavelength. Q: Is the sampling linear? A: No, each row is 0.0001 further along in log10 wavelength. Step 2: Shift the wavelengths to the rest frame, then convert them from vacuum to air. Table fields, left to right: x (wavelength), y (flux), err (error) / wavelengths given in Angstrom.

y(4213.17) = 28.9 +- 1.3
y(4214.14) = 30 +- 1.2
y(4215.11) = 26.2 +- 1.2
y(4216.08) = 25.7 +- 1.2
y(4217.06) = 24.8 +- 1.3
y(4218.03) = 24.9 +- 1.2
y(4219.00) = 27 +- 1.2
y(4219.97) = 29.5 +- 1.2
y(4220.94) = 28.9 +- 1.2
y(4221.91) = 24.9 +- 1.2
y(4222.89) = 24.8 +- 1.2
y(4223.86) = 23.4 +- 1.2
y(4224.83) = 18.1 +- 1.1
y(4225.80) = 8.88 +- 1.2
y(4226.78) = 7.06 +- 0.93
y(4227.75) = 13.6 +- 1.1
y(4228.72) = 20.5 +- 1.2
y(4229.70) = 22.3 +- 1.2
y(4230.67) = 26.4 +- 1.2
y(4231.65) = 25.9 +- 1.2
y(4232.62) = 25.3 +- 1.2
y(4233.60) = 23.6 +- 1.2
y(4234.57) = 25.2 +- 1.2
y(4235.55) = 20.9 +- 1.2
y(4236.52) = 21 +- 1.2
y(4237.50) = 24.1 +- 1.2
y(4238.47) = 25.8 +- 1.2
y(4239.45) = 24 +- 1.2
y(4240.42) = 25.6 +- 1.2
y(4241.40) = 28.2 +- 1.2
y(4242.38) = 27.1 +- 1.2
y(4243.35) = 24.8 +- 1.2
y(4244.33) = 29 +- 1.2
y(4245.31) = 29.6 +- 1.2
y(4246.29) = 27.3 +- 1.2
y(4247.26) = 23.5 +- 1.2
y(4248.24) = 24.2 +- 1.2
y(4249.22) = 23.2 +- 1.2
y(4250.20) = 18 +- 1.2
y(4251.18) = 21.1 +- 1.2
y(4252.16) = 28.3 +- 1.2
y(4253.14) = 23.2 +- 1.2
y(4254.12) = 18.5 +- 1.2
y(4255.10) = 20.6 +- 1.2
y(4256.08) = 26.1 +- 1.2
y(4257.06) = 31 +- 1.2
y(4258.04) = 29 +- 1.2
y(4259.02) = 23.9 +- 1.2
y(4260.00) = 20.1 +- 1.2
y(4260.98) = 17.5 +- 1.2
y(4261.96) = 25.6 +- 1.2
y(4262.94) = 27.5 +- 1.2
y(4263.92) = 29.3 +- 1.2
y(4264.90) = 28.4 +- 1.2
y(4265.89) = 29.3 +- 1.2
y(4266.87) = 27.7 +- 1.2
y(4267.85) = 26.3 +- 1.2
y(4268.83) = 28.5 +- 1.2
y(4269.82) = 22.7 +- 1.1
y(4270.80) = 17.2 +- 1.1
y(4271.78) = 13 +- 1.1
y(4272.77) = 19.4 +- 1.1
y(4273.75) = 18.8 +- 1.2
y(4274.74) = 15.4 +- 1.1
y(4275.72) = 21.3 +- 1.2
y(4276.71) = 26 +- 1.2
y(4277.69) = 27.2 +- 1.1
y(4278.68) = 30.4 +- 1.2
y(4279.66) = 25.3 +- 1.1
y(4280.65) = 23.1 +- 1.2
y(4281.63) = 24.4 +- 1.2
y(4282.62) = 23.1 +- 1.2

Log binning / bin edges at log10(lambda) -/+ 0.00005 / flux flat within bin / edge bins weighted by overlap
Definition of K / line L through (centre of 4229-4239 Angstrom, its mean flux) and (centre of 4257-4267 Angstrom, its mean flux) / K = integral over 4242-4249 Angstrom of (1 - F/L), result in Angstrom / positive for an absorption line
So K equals -0.44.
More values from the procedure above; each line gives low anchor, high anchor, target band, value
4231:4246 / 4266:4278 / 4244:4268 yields -1.5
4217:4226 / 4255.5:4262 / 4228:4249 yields -0.5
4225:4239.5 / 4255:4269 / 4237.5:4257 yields -1.1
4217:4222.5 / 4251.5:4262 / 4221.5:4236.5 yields 3.1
